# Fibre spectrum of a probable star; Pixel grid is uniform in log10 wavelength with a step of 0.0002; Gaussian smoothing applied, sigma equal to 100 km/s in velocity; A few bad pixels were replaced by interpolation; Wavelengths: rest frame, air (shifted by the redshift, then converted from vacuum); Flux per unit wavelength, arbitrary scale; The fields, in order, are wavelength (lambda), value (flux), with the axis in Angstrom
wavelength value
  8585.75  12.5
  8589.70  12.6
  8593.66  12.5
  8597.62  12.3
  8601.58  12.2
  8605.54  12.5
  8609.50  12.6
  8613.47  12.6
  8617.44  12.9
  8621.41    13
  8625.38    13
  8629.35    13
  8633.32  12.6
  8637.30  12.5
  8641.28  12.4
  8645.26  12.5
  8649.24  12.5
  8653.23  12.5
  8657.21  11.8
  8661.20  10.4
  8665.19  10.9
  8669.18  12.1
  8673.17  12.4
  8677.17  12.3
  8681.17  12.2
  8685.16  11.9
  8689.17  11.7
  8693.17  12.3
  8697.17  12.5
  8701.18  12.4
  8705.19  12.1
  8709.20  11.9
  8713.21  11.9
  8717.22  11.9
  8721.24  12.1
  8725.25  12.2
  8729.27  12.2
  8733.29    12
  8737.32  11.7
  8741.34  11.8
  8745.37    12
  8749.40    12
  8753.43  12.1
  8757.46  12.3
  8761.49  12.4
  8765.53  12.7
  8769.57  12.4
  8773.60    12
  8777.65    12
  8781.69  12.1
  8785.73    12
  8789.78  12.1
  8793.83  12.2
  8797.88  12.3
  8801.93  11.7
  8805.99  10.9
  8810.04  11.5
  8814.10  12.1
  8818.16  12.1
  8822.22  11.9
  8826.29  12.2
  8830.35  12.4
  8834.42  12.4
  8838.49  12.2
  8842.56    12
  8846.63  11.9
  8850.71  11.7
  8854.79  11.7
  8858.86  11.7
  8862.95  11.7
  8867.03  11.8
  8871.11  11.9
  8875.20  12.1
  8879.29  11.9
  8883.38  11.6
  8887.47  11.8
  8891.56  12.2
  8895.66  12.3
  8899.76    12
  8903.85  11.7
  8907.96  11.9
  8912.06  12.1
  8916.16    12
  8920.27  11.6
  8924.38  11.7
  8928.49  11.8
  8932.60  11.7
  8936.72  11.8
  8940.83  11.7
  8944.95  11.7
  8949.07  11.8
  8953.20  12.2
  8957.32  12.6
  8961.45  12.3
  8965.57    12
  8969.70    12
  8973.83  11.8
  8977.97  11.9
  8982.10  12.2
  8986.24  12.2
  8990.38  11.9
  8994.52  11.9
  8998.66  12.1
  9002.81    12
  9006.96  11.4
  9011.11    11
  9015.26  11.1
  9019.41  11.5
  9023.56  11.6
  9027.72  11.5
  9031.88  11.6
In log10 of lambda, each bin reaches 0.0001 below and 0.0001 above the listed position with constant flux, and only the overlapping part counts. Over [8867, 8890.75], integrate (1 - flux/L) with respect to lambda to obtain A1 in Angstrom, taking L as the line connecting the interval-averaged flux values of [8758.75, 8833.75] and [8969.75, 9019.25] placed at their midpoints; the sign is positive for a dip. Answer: 0.1 Angstrom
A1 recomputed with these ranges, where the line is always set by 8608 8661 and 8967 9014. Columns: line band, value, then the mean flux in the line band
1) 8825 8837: -0.18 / 12.3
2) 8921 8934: 0.26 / 11.7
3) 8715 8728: 0.31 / 12.1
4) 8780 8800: 0.15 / 12.1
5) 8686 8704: 0.31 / 12.2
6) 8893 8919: 0.03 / 12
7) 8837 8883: 0.90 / 11.9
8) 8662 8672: 0.82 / 11.4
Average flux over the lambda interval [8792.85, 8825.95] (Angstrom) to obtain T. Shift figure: 11.8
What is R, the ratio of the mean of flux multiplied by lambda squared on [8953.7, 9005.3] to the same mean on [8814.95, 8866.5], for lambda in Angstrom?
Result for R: 1.04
